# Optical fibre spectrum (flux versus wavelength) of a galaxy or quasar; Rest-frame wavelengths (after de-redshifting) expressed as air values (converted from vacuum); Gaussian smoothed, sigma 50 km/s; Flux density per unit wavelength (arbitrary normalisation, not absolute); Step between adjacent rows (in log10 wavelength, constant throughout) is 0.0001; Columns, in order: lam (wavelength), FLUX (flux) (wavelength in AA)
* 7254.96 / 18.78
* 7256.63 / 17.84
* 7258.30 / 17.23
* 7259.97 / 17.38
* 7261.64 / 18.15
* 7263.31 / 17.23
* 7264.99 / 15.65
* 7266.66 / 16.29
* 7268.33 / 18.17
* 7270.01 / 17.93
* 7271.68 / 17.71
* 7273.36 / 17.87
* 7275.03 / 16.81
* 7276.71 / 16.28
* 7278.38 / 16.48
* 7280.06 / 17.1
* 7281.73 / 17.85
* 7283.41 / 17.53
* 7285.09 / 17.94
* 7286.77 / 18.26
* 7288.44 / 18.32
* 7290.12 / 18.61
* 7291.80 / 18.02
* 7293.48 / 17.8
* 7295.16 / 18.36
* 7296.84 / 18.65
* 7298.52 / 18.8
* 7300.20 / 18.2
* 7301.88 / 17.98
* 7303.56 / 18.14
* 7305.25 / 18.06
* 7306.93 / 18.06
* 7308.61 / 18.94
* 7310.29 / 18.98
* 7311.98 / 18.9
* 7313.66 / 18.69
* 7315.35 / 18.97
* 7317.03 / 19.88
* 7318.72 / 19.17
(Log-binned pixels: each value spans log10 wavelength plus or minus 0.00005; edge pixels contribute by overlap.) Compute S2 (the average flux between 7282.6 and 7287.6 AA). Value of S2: 17.9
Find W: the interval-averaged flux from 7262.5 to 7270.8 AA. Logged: 17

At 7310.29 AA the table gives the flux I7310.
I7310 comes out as 18.98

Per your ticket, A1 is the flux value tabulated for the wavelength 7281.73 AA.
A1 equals 17.85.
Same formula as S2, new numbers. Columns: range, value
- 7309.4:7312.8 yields 18.9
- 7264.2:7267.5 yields 16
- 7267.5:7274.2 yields 17.9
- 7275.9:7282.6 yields 16.9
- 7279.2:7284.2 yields 17.5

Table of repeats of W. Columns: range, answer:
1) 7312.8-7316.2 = 18.8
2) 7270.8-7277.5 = 17.2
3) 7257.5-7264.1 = 17.5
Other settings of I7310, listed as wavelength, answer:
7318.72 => 19.17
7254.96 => 18.78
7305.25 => 18.06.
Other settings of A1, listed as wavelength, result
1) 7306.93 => 18.06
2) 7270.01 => 17.93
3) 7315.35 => 18.97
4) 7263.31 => 17.23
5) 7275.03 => 16.81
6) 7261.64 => 18.15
